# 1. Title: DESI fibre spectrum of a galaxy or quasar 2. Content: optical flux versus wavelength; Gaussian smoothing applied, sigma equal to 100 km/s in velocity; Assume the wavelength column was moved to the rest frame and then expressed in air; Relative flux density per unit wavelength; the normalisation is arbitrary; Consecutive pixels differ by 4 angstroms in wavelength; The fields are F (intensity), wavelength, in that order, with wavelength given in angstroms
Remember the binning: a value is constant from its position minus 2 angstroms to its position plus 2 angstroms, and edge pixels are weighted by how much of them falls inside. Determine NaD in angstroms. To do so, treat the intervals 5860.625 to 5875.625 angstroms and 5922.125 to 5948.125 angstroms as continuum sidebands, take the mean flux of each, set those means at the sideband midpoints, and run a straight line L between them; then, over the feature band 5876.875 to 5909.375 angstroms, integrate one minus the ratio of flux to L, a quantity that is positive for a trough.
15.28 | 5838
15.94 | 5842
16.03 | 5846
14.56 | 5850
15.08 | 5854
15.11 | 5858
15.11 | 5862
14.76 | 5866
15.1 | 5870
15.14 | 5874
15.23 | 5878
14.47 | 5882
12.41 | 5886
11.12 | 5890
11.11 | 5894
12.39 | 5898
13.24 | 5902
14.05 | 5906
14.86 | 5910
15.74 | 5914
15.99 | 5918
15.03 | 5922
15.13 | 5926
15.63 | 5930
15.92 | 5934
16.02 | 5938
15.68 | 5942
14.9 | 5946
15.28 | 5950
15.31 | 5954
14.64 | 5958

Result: 4.7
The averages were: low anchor 15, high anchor 15.5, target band 13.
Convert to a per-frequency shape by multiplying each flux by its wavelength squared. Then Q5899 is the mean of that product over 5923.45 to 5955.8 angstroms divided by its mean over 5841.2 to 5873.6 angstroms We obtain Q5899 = 1.05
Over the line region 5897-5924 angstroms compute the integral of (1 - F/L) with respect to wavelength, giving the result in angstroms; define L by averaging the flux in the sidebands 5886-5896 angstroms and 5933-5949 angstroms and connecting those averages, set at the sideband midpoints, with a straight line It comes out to -3.2 angstroms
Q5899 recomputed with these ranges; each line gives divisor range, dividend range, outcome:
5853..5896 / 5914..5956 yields 1.13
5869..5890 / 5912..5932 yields 1.11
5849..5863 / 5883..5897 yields 0.80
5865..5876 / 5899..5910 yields 0.93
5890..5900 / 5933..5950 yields 1.36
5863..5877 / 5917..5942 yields 1.06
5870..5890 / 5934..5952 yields 1.13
